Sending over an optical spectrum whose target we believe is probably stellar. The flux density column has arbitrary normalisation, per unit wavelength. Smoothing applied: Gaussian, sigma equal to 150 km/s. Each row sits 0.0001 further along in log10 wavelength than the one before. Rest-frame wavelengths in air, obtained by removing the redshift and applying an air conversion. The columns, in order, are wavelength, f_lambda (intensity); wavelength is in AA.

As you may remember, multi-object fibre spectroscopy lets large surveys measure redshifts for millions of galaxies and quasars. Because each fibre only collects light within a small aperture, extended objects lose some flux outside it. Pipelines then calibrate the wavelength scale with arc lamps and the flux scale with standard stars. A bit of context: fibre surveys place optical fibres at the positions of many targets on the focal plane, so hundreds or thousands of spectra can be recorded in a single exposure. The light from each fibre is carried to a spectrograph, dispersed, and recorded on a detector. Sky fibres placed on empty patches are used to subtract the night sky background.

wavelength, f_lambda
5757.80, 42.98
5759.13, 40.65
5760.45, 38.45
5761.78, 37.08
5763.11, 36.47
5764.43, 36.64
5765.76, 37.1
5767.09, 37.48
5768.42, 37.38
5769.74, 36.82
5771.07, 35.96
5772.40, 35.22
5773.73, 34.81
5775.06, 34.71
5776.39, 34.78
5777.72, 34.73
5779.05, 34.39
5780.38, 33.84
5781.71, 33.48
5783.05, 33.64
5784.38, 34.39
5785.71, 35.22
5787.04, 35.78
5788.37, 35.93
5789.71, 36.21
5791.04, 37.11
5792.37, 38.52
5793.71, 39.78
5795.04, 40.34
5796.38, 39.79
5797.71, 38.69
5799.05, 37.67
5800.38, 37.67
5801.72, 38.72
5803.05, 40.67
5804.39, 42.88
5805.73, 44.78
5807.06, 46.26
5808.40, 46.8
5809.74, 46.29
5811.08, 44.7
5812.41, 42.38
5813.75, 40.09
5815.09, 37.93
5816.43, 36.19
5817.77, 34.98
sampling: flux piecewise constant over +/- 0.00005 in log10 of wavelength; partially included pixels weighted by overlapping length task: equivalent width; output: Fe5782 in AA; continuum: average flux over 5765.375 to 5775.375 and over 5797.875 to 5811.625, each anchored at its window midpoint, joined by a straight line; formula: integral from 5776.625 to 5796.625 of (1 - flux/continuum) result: 1.6 AA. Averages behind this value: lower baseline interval 36.2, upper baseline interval 42.5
